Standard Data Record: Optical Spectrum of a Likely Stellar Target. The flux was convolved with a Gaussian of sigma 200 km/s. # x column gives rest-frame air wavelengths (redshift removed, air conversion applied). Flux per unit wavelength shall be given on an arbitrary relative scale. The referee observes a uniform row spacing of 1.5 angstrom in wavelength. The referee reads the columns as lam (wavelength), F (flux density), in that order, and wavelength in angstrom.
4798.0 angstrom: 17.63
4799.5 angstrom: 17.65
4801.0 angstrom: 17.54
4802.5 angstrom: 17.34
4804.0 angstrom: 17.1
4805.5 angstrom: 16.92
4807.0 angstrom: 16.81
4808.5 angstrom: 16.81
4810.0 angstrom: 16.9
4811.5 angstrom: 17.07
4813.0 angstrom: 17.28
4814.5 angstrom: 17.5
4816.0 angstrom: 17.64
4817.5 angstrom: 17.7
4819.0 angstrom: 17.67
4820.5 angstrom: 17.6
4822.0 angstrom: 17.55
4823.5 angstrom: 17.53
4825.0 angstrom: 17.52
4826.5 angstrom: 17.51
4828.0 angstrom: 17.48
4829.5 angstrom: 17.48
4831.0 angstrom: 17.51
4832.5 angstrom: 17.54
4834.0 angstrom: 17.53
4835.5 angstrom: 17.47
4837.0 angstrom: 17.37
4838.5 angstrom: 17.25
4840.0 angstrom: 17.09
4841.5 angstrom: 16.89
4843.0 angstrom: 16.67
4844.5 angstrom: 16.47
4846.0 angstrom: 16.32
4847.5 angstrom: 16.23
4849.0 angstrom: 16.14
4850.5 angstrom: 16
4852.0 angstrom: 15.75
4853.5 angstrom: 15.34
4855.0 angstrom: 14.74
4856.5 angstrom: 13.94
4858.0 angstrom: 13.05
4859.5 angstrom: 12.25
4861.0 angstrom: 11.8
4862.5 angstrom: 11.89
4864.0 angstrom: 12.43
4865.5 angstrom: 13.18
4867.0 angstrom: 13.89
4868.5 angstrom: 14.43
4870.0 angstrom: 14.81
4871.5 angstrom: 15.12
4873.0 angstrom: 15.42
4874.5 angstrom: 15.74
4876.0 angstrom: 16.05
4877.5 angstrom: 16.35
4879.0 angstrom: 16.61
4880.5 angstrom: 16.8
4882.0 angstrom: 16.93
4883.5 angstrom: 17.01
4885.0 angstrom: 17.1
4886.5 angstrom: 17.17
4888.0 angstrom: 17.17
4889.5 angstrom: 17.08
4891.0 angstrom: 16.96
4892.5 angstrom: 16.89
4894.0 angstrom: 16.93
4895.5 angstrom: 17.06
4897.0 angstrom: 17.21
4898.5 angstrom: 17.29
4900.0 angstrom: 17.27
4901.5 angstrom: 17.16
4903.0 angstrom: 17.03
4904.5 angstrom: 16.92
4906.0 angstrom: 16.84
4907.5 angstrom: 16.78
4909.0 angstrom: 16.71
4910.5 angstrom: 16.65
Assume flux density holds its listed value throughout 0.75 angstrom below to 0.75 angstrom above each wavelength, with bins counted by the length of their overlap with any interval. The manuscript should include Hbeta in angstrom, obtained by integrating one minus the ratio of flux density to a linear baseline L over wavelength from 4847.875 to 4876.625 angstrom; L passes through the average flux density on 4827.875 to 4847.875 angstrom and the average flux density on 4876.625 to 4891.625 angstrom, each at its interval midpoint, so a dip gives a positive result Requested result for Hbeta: 4.5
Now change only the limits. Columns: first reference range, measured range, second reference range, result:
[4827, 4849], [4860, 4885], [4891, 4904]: 3.1 angstrom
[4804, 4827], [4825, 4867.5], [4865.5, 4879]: 1.4 angstrom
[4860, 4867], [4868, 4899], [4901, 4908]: -3.9 angstrom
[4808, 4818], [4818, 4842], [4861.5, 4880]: -1.4 angstrom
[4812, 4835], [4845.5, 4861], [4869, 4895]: 2.0 angstrom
